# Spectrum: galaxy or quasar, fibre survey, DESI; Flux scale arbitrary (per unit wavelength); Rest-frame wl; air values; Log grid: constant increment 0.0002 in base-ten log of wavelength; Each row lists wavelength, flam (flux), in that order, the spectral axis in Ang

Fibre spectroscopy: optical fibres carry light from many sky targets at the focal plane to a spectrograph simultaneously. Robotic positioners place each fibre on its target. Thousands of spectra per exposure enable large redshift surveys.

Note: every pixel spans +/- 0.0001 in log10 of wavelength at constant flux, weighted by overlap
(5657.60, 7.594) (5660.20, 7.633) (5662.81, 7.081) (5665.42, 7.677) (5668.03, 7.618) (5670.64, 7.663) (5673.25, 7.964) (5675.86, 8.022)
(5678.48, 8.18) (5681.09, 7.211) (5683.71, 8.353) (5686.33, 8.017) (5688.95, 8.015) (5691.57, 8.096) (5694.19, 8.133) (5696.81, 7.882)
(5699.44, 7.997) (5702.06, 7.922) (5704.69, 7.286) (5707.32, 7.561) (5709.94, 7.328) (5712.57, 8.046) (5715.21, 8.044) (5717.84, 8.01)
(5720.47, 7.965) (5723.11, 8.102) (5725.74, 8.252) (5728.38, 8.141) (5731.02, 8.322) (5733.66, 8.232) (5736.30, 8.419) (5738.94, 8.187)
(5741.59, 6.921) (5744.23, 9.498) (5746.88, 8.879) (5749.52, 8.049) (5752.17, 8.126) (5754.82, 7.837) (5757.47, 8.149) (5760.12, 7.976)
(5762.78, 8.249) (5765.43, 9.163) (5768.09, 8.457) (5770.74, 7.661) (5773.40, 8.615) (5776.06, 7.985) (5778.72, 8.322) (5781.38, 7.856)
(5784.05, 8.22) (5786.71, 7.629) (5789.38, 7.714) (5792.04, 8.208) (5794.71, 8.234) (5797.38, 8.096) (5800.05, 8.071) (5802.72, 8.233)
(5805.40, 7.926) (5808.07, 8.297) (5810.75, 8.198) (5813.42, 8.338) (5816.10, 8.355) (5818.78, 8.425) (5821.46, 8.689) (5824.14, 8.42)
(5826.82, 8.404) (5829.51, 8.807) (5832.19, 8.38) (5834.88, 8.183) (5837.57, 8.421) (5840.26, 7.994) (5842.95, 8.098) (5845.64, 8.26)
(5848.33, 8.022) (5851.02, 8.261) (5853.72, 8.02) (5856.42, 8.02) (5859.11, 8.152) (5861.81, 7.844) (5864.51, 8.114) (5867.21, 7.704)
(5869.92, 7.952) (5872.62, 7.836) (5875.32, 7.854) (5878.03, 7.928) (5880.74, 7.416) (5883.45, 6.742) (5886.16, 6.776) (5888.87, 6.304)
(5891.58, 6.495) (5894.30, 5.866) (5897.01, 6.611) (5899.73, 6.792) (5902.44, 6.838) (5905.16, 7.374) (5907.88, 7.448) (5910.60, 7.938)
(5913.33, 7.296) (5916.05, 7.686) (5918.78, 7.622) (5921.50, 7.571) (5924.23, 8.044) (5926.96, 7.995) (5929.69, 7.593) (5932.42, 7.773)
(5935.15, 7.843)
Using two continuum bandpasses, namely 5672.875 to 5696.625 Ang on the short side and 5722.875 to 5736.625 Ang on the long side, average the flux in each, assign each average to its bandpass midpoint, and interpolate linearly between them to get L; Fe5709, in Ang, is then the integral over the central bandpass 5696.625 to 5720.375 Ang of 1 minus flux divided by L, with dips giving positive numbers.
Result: 1.0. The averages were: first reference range 8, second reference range 8.25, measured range 7.79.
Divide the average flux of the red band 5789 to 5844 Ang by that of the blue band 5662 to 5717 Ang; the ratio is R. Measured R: 1.06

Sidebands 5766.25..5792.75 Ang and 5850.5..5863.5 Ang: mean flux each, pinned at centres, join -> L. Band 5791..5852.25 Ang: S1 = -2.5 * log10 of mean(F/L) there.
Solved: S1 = -0.03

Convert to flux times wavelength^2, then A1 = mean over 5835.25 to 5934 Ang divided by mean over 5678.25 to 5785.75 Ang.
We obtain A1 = 1.0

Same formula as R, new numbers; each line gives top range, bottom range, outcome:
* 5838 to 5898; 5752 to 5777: 0.92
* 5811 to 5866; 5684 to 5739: 1.03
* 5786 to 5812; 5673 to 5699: 1.01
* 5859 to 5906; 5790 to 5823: 0.88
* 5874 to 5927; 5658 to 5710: 0.93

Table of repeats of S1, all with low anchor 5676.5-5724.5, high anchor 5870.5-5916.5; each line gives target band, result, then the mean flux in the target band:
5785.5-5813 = -0.08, 8.07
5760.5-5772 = -0.10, 8.35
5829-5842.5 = -0.13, 8.31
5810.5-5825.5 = -0.14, 8.42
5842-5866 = -0.11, 8.09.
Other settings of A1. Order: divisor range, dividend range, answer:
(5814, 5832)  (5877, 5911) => 0.83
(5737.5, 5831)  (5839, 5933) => 0.95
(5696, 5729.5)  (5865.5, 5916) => 0.97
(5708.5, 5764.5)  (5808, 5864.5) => 1.05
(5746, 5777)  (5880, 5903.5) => 0.84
